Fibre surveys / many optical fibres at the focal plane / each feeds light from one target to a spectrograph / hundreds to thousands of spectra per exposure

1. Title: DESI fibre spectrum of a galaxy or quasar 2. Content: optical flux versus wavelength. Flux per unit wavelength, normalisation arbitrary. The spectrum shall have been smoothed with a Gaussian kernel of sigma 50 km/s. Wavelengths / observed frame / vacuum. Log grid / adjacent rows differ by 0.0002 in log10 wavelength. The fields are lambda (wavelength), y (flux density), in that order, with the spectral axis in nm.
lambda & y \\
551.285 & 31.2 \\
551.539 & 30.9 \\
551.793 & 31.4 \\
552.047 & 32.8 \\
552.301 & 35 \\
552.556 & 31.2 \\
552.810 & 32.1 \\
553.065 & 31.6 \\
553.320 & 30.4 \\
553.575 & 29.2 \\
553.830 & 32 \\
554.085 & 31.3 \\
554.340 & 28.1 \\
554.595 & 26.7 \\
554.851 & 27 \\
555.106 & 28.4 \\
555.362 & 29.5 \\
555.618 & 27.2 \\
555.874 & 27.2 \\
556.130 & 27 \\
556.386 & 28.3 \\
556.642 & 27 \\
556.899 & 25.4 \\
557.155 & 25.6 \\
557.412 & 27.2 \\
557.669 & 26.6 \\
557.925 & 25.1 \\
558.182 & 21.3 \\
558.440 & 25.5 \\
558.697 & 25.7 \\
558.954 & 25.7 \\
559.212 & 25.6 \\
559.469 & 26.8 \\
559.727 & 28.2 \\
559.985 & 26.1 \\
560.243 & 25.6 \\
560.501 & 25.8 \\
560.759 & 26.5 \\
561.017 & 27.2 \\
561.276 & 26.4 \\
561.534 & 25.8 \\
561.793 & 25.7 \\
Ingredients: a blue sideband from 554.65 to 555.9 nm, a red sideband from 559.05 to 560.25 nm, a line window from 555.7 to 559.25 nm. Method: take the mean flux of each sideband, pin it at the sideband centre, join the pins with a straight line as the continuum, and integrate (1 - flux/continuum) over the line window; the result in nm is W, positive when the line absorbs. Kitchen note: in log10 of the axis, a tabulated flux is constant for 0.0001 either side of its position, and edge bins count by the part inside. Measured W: 0.16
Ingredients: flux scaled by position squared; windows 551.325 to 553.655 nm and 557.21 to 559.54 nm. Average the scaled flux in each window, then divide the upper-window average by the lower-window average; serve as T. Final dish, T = 0.82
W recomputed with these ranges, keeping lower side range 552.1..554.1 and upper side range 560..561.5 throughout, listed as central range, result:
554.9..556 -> 0.07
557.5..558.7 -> 0.14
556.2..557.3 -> 0.09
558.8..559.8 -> 0.03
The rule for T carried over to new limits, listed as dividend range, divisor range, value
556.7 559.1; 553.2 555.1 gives 0.88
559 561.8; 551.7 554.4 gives 0.86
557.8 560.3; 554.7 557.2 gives 0.95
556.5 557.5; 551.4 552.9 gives 0.83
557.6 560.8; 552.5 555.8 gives 0.89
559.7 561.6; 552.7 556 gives 0.92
